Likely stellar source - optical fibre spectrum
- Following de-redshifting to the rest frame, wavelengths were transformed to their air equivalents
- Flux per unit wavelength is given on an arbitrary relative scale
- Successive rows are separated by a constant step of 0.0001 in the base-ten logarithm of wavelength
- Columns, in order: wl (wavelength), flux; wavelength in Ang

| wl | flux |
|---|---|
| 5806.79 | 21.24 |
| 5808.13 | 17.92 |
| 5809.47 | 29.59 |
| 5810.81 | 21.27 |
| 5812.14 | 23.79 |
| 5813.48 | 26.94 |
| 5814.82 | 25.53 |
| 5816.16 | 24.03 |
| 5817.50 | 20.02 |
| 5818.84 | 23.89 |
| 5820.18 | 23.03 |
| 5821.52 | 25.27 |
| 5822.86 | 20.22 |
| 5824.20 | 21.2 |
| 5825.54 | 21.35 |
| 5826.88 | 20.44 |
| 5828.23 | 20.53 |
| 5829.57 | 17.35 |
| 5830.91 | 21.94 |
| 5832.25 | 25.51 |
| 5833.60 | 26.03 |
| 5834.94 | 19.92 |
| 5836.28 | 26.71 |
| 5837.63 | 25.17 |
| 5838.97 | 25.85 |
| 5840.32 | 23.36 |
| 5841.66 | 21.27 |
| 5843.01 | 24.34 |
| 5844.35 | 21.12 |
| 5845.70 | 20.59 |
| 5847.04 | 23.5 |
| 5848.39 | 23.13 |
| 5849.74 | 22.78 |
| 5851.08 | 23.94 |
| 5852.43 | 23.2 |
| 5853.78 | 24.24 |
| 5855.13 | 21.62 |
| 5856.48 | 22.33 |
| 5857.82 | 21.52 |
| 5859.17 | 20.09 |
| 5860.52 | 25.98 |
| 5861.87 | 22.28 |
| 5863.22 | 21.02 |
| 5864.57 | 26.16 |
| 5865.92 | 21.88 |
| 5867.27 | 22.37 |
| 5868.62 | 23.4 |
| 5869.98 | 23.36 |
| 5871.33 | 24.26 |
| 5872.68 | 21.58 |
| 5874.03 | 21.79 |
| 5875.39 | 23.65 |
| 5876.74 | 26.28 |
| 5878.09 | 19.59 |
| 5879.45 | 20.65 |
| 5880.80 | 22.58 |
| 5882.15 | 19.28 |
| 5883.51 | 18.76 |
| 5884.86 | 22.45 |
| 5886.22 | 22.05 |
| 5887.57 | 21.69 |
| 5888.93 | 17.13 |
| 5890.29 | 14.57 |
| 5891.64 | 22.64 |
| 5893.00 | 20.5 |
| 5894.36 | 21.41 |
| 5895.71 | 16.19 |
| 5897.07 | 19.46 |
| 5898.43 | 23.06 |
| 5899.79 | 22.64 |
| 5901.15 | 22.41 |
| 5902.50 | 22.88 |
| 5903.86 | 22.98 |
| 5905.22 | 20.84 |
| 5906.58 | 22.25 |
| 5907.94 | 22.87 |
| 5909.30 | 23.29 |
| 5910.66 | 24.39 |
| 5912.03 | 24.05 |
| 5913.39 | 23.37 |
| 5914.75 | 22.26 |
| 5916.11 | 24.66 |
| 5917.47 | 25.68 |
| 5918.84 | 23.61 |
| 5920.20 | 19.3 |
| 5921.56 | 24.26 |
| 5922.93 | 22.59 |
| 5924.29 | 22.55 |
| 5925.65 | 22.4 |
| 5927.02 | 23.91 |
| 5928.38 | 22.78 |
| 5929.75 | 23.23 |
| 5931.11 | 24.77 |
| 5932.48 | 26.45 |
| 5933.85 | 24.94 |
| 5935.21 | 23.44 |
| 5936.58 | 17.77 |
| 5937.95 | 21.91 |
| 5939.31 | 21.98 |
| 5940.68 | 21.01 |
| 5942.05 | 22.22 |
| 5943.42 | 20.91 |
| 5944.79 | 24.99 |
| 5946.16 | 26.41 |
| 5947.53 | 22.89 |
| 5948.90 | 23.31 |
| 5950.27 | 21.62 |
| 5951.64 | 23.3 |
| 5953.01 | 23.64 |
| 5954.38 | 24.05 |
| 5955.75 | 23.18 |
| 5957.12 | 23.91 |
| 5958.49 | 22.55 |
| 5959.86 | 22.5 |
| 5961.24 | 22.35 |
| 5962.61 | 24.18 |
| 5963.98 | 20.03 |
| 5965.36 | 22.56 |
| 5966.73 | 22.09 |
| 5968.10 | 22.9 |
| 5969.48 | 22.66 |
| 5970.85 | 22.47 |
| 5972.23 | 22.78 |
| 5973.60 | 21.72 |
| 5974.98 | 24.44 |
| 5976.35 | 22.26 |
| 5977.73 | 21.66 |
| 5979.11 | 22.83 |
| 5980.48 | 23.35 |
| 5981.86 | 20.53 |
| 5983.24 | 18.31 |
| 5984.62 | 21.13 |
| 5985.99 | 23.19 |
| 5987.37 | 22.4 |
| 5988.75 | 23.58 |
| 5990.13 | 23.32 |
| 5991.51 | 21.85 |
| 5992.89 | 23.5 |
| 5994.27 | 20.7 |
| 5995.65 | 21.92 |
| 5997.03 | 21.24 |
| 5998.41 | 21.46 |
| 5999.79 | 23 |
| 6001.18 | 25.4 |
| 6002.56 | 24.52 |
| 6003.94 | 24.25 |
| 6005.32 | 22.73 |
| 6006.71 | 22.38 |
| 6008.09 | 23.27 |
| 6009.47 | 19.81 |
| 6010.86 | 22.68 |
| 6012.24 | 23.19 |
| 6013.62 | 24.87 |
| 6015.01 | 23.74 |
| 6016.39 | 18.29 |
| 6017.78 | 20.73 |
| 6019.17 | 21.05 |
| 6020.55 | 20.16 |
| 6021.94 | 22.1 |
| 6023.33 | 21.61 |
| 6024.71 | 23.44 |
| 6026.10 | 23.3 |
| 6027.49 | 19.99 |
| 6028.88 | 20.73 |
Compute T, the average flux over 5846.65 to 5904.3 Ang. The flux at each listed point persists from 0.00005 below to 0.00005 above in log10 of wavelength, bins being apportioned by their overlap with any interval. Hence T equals 21.9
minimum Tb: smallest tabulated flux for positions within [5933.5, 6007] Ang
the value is 17.77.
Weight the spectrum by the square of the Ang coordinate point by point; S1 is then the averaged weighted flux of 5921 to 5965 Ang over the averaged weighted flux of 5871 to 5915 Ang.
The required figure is 1.1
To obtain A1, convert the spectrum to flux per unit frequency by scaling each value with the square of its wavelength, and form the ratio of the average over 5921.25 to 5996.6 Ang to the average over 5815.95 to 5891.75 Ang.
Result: 1.05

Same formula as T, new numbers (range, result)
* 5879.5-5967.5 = 22.3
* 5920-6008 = 22.7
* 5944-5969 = 23.1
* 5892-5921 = 22.3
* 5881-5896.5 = 19.8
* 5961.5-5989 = 22.2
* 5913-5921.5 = 23.2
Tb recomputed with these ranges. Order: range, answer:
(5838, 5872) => 20.09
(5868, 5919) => 14.57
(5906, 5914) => 22.25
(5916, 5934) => 19.3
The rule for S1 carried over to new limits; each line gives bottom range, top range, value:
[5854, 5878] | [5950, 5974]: 1.03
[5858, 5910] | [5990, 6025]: 1.07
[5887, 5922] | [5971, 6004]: 1.06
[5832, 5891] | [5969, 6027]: 1.04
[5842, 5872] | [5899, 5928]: 1.03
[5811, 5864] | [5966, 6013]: 1.04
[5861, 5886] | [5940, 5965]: 1.06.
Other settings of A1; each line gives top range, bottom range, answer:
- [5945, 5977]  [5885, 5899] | 1.18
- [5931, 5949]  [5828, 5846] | 1.04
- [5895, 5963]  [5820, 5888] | 1.04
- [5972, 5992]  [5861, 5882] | 1.02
